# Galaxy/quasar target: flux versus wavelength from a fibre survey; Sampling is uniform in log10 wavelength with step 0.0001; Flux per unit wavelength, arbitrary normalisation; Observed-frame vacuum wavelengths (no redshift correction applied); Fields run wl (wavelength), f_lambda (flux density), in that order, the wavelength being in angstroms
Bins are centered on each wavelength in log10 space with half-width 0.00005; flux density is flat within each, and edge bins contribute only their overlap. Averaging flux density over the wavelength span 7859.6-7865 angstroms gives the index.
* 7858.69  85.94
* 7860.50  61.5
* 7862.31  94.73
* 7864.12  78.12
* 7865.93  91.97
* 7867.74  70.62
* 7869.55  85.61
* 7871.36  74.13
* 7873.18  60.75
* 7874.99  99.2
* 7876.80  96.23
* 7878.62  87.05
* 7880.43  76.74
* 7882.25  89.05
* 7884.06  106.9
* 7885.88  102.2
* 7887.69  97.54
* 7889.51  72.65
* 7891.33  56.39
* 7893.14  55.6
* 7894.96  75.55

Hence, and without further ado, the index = 78.1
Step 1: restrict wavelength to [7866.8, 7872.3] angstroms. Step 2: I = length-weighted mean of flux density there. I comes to 76.8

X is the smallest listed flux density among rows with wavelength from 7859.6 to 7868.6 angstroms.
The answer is 61.5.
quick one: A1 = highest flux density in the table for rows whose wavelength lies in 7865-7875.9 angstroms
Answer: 99.2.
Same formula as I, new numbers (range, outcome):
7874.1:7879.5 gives 94.1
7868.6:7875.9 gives 79.9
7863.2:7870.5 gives 81.6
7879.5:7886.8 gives 93.8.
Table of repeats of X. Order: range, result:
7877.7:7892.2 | 56.39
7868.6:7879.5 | 60.75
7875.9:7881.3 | 76.74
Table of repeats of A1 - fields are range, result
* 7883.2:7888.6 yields 106.9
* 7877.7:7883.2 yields 89.05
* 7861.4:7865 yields 94.73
